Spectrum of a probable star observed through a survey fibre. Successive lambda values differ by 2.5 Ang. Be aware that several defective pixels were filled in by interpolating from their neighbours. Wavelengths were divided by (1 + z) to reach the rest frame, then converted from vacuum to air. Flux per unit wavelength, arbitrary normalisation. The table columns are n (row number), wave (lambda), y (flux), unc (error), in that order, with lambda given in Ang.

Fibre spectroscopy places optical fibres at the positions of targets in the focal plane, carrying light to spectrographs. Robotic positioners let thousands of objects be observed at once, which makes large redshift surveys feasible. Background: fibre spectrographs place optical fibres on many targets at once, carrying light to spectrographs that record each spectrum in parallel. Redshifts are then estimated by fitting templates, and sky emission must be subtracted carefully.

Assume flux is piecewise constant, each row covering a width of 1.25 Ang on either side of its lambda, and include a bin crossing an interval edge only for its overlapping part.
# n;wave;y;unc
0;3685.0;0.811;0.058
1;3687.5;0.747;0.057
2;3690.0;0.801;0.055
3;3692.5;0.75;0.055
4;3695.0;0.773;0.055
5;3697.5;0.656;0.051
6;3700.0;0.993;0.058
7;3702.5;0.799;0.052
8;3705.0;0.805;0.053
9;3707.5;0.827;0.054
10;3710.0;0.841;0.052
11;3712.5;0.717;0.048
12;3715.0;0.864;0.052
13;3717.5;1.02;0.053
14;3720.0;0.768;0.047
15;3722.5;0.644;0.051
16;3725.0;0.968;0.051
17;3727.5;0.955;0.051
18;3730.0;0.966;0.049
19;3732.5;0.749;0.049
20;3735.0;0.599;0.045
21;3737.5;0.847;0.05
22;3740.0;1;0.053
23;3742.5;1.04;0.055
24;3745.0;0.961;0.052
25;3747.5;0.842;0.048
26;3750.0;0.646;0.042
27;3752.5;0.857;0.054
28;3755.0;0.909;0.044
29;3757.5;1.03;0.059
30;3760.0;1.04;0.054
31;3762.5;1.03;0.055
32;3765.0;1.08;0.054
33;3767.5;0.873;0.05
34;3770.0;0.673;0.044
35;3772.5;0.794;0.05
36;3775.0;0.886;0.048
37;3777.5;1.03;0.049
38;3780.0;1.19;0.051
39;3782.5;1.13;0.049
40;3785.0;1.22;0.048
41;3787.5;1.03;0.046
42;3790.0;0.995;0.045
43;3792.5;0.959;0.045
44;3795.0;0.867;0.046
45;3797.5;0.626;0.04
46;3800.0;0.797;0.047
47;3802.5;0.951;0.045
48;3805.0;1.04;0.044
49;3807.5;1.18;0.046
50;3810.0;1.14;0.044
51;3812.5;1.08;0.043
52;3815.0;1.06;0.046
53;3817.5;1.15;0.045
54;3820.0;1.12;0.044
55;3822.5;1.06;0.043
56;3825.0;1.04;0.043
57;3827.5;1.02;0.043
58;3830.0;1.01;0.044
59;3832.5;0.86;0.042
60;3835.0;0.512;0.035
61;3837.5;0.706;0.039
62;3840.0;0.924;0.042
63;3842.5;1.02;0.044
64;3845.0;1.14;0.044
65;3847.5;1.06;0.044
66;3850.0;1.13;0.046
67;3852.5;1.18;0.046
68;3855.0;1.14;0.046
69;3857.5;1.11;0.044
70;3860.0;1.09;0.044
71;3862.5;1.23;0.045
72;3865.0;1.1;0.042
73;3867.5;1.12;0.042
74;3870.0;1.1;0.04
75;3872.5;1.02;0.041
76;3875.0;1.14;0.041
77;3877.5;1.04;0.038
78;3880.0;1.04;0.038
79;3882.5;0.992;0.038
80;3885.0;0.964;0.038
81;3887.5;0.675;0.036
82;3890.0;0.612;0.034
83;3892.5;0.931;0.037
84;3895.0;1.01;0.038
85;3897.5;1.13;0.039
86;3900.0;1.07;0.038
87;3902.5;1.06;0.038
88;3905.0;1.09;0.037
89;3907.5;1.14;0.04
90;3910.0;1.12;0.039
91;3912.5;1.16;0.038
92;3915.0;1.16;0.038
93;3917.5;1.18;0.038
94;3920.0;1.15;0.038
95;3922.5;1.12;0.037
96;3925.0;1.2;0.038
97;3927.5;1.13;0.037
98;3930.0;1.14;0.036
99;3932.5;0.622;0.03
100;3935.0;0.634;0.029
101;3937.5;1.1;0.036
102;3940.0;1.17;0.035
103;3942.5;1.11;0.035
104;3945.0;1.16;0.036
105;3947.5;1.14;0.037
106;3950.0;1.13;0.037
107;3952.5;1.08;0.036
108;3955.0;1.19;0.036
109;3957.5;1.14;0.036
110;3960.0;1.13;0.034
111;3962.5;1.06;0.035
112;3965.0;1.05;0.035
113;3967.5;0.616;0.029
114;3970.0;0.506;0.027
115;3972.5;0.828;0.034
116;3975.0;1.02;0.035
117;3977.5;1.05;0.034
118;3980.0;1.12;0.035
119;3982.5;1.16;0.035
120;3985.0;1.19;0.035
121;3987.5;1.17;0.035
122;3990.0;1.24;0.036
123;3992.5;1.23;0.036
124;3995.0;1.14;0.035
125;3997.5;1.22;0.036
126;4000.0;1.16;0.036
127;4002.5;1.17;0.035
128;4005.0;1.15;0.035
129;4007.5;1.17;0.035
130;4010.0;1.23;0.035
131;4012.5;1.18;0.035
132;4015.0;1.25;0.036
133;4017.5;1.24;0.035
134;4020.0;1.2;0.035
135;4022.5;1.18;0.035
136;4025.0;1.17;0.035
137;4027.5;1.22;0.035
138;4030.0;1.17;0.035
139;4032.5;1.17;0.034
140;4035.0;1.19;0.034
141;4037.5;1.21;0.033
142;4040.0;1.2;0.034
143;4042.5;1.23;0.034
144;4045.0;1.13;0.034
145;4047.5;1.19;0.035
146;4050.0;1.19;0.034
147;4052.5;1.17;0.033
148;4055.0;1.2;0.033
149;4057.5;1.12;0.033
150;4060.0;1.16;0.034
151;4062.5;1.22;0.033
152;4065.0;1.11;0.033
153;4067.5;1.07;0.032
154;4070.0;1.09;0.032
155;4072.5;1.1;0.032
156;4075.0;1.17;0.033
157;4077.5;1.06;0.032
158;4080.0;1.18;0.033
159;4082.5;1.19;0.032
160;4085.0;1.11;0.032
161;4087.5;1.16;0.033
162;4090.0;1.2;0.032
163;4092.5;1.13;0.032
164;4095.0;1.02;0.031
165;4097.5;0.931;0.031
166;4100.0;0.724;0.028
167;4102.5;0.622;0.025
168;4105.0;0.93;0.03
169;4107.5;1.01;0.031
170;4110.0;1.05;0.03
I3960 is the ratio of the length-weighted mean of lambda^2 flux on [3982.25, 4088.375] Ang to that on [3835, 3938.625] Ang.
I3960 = 1.22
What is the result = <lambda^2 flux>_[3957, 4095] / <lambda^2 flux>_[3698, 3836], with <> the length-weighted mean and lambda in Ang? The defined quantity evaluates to 1.4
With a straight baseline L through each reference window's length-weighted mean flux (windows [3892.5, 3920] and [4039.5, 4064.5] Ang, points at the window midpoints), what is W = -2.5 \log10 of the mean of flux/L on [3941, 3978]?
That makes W 0.12 mag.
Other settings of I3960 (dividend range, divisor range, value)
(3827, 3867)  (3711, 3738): 1.31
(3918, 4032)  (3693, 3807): 1.38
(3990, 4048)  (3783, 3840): 1.36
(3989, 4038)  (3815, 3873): 1.25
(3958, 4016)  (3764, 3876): 1.17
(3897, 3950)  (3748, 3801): 1.25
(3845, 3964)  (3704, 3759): 1.36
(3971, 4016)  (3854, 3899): 1.19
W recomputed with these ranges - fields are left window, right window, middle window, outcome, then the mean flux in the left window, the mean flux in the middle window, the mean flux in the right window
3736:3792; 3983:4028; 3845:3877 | -0.07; 0.958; 1.12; 1.19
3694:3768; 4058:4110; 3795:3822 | -0.11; 0.87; 1.01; 1.06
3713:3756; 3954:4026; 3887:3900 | 0.13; 0.858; 0.902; 1.11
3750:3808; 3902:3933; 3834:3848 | 0.15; 0.955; 0.892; 1.11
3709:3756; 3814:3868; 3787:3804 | 0.08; 0.852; 0.885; 1.03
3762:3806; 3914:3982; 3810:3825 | -0.13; 0.952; 1.09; 1.04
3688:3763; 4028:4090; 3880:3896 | 0.15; 0.854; 0.875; 1.16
